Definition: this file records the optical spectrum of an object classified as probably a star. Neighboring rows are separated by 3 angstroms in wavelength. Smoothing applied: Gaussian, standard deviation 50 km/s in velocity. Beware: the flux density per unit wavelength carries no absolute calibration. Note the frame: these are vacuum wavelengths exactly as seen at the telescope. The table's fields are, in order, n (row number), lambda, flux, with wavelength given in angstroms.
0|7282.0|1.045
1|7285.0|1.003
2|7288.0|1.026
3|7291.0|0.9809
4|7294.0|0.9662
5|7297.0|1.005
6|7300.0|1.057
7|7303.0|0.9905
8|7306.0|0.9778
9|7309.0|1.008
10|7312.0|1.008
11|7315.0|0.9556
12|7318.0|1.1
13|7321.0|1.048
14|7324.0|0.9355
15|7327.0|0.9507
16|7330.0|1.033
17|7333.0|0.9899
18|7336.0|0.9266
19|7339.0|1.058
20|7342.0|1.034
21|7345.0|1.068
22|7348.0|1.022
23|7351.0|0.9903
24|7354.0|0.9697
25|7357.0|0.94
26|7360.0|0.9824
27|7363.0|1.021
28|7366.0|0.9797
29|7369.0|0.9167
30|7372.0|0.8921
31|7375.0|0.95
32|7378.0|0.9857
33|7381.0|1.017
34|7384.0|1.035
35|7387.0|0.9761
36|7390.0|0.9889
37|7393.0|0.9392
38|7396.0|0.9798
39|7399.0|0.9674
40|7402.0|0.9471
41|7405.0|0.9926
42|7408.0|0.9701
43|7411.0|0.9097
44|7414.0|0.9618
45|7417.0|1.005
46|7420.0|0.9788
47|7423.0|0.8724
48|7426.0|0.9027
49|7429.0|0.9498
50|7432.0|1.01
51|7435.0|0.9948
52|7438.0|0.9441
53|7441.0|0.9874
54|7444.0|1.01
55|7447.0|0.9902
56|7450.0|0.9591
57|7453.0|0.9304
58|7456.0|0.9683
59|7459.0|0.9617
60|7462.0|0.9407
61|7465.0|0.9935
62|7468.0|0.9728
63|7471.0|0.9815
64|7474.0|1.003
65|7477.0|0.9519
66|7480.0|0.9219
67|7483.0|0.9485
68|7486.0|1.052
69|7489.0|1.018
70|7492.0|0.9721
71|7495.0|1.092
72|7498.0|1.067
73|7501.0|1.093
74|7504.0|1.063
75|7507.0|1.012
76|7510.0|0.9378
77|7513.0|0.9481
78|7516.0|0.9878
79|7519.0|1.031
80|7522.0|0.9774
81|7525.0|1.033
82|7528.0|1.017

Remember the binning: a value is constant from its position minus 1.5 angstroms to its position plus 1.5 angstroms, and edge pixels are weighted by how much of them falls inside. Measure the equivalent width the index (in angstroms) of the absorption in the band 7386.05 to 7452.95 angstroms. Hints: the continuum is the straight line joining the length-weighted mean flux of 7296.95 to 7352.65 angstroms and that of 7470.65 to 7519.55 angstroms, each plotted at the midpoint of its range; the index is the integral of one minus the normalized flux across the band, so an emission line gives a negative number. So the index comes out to 2.8 angstroms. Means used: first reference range 1.01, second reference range 1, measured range 0.964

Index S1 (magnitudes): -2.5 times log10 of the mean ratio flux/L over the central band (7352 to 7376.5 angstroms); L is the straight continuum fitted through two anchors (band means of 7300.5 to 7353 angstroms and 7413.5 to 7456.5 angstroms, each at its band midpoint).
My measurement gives 0.04 mag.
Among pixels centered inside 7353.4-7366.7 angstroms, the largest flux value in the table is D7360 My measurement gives 1.021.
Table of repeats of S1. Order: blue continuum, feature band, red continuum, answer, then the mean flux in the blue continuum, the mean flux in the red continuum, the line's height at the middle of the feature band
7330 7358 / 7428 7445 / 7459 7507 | 0.02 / 1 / 1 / 1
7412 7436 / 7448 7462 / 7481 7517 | 0.03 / 0.958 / 1.02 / 0.981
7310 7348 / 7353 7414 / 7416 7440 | 0.01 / 1.01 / 0.957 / 0.98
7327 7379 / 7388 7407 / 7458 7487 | 0.01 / 0.985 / 0.972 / 0.98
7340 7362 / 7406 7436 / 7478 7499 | 0.05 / 1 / 1.01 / 1.01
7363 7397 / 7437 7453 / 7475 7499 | 0.02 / 0.971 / 1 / 0.99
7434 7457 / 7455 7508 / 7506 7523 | -0.03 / 0.973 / 0.982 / 0.977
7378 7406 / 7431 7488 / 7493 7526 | 0.03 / 0.983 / 1.02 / 1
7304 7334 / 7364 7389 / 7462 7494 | 0.03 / 1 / 0.981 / 0.994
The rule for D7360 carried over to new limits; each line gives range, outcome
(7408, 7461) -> 1.01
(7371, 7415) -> 1.035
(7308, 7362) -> 1.1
